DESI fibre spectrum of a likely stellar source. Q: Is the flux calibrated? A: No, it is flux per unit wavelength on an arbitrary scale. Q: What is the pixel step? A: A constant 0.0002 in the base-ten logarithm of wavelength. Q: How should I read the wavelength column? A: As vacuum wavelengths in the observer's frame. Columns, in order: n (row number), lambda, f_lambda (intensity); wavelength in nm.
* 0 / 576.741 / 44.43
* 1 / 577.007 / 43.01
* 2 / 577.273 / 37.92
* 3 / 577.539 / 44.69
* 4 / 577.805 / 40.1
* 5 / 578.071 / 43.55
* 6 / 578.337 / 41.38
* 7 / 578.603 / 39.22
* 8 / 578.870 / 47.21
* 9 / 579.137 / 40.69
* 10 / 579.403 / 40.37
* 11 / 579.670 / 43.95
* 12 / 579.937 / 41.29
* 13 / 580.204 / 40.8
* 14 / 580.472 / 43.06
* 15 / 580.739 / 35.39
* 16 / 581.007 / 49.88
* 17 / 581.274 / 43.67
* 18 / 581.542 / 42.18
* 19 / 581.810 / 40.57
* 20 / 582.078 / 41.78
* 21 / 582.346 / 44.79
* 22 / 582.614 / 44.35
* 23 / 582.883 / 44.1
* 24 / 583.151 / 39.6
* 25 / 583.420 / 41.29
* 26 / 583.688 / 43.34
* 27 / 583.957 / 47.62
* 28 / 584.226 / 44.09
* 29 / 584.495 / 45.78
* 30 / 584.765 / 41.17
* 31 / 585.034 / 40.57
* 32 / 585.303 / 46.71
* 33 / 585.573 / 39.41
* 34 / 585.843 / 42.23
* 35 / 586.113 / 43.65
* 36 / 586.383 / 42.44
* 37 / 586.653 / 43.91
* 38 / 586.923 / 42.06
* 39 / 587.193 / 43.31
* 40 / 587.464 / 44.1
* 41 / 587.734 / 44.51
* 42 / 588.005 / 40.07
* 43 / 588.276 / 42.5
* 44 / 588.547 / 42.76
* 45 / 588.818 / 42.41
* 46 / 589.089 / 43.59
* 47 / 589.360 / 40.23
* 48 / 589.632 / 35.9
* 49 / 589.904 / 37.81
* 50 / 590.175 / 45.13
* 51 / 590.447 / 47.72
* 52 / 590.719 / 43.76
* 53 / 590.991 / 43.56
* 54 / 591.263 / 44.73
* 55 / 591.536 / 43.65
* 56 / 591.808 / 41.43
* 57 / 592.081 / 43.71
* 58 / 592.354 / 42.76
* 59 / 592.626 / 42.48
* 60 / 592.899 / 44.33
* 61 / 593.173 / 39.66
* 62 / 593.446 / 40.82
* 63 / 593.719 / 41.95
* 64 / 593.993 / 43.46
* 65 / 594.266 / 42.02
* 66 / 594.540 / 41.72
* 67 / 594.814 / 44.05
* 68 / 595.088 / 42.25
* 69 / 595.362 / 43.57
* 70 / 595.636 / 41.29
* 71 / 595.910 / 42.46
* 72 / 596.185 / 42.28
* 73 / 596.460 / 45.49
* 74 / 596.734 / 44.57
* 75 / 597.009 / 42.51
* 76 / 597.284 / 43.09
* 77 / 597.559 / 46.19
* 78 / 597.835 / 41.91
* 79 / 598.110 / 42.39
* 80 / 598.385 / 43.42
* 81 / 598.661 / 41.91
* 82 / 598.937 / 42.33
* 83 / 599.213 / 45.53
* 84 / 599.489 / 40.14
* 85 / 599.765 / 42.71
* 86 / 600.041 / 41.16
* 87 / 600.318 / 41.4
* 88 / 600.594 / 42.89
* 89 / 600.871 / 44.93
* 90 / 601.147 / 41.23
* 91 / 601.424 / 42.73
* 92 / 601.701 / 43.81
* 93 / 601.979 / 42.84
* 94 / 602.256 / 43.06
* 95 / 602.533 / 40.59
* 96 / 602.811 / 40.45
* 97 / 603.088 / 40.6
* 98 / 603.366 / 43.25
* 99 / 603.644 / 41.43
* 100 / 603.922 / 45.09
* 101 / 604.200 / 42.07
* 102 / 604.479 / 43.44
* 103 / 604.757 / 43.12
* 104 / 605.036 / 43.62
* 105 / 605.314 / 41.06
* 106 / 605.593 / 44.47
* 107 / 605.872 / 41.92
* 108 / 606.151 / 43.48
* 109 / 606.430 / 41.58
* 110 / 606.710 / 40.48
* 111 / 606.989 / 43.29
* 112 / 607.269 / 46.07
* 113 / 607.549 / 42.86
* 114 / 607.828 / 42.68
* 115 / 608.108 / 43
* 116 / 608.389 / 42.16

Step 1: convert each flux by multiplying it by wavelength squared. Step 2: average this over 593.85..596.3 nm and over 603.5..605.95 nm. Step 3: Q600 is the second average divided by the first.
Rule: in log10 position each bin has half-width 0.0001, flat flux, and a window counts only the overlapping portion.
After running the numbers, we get 1.04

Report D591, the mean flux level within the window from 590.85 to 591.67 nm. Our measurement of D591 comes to 44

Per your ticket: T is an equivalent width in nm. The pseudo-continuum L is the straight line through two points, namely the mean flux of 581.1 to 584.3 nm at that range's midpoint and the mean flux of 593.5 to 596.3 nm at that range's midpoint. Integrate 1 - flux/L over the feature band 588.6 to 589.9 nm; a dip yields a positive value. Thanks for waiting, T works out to 0.07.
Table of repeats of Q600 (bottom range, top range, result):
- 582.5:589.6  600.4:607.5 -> 1.06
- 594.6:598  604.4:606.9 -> 1.02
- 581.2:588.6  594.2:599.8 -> 1.04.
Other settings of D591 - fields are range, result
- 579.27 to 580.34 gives 41.6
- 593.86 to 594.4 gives 42.8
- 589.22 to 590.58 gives 41.4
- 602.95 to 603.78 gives 41.7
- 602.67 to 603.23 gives 40.5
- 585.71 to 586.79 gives 43.1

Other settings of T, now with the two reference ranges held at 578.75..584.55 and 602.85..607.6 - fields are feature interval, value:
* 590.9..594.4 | 0.02 nm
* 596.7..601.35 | 0.00 nm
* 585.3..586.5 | 0.01 nm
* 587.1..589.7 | 0.05 nm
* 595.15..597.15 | -0.01 nm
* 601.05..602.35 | 0.00 nm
